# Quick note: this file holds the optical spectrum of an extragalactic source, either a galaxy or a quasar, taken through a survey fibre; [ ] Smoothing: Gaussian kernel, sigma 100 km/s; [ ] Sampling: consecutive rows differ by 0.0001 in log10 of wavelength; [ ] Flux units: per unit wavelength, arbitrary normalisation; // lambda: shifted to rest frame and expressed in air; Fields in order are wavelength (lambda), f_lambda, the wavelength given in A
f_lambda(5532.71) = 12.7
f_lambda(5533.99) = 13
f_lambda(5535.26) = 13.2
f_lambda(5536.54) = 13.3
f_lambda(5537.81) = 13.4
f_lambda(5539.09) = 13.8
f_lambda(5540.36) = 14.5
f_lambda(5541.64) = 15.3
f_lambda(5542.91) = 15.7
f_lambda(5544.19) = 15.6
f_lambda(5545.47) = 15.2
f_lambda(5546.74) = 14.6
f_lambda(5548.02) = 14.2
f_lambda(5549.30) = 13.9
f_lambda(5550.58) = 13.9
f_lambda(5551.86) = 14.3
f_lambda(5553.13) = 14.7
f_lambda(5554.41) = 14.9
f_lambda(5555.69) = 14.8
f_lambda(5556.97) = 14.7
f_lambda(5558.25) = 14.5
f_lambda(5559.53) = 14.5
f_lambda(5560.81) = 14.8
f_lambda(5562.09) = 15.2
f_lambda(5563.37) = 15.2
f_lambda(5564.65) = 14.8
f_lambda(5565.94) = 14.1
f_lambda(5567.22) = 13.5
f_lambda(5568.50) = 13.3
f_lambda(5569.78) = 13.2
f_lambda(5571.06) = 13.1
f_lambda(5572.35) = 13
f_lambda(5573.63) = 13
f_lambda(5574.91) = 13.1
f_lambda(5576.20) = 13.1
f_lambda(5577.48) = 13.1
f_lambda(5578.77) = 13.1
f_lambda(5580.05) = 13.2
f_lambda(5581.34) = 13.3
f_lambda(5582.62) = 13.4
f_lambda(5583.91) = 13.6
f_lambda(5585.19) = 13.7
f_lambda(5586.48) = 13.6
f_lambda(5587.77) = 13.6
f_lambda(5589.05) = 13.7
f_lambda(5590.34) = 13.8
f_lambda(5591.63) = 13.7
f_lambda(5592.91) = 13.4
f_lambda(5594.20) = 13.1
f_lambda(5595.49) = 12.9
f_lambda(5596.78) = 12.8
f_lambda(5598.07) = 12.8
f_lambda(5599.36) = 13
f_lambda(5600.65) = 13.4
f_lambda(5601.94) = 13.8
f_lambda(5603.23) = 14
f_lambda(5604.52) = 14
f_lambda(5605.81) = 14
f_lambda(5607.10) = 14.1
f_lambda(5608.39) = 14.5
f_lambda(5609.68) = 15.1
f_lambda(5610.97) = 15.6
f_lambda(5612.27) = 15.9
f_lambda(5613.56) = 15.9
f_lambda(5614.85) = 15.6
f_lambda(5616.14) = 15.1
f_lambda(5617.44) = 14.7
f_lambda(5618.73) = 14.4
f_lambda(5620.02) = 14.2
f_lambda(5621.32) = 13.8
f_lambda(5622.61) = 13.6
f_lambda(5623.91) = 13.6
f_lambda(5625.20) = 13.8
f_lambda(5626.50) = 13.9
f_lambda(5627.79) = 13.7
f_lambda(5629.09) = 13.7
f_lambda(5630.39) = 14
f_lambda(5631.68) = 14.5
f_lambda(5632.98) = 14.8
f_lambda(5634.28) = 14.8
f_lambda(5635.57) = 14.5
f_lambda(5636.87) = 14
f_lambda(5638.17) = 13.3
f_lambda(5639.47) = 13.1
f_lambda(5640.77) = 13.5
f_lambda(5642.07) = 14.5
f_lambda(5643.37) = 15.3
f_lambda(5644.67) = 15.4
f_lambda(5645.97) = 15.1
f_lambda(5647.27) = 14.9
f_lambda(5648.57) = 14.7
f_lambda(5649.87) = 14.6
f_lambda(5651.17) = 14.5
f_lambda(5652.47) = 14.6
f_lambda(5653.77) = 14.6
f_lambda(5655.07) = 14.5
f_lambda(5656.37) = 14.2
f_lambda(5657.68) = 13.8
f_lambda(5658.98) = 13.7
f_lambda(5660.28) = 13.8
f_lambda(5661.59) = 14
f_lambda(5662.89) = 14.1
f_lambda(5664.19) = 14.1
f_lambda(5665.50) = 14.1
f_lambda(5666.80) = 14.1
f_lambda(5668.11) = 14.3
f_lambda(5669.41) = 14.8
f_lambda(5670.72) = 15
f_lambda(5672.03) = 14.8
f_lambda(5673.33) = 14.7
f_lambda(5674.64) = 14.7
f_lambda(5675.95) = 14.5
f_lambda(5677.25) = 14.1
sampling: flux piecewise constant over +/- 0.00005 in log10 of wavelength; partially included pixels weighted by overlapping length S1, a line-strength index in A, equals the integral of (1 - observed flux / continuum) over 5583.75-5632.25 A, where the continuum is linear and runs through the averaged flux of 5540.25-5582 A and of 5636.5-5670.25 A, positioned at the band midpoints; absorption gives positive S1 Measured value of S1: 0.7 A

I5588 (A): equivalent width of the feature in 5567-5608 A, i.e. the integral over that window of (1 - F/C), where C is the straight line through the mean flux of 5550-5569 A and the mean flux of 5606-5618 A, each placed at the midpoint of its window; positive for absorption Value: 4.0 A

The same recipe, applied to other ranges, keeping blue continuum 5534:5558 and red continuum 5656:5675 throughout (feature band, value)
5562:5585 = 1.3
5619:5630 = 0.4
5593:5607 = 0.9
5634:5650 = -0.1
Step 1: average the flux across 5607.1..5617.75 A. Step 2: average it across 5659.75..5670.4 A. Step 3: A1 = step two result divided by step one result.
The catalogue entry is 0.93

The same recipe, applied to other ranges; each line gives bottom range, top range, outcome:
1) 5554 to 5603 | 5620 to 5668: 1.04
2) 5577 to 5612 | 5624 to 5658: 1.05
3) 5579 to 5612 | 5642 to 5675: 1.06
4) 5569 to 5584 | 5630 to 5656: 1.10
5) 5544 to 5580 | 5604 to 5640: 1.02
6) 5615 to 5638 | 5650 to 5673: 1.01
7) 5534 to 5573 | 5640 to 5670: 1.01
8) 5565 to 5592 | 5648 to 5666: 1.06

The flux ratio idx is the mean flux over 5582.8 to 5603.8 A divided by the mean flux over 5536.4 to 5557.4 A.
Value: 0.92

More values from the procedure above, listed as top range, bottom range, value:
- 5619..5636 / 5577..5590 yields 1.05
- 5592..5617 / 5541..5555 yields 0.96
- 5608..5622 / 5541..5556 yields 1.02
